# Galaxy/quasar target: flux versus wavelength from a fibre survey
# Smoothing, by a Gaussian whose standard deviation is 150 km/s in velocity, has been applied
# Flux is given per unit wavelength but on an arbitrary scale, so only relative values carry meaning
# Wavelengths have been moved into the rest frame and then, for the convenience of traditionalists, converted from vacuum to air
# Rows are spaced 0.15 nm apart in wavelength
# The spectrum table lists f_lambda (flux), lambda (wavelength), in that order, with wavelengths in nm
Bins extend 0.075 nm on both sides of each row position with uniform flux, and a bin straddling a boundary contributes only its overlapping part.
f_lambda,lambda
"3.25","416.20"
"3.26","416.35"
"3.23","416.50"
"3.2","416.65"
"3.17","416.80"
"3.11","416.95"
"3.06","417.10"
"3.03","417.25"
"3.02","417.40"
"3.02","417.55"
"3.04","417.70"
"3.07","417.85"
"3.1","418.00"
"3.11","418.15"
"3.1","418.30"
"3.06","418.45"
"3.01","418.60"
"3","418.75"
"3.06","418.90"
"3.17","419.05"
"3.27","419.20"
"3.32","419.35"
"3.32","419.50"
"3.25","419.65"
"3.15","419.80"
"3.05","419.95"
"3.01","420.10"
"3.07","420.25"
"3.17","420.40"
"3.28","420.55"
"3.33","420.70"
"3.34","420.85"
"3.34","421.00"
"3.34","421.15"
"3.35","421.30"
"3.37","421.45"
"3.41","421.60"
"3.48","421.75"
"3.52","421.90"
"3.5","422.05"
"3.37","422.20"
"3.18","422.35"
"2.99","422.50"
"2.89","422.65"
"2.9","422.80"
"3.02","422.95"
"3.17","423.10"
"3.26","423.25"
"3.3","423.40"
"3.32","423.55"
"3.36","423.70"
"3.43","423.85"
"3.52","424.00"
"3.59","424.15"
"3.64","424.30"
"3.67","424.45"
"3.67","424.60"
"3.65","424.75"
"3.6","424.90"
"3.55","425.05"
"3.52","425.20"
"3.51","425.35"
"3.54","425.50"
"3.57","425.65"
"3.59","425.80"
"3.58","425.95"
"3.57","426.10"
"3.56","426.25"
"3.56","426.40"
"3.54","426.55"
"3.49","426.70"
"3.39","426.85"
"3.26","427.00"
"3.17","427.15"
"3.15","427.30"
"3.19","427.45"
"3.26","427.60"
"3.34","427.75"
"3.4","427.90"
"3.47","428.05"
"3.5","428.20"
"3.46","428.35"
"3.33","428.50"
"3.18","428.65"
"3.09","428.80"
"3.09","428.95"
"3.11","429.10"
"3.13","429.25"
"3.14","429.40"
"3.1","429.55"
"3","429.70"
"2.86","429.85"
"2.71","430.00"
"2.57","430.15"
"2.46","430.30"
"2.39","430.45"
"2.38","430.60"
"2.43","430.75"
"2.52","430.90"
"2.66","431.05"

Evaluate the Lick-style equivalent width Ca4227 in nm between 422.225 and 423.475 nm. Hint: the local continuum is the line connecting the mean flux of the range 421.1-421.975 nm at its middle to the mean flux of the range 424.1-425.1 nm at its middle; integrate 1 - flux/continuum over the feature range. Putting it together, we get 0.145 nm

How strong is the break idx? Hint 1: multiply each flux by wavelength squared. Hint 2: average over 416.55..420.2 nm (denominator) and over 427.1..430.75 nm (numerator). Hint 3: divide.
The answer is 1.0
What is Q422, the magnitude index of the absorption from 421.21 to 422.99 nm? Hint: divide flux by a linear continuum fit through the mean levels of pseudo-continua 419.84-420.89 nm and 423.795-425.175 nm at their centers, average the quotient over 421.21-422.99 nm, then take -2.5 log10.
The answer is 0.03 mag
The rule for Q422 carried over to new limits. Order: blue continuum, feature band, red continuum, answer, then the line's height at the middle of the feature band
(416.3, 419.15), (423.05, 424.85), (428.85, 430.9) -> -0.181 mag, 2.94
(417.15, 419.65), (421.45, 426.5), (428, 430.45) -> -0.115 mag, 3.08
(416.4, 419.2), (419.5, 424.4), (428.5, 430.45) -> -0.083 mag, 3.04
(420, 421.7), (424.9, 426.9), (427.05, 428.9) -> -0.081 mag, 3.29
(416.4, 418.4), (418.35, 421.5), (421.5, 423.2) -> -0.013 mag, 3.16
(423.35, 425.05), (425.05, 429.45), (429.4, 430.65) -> -0.092 mag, 3.1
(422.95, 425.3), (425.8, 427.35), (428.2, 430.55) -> -0.063 mag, 3.24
